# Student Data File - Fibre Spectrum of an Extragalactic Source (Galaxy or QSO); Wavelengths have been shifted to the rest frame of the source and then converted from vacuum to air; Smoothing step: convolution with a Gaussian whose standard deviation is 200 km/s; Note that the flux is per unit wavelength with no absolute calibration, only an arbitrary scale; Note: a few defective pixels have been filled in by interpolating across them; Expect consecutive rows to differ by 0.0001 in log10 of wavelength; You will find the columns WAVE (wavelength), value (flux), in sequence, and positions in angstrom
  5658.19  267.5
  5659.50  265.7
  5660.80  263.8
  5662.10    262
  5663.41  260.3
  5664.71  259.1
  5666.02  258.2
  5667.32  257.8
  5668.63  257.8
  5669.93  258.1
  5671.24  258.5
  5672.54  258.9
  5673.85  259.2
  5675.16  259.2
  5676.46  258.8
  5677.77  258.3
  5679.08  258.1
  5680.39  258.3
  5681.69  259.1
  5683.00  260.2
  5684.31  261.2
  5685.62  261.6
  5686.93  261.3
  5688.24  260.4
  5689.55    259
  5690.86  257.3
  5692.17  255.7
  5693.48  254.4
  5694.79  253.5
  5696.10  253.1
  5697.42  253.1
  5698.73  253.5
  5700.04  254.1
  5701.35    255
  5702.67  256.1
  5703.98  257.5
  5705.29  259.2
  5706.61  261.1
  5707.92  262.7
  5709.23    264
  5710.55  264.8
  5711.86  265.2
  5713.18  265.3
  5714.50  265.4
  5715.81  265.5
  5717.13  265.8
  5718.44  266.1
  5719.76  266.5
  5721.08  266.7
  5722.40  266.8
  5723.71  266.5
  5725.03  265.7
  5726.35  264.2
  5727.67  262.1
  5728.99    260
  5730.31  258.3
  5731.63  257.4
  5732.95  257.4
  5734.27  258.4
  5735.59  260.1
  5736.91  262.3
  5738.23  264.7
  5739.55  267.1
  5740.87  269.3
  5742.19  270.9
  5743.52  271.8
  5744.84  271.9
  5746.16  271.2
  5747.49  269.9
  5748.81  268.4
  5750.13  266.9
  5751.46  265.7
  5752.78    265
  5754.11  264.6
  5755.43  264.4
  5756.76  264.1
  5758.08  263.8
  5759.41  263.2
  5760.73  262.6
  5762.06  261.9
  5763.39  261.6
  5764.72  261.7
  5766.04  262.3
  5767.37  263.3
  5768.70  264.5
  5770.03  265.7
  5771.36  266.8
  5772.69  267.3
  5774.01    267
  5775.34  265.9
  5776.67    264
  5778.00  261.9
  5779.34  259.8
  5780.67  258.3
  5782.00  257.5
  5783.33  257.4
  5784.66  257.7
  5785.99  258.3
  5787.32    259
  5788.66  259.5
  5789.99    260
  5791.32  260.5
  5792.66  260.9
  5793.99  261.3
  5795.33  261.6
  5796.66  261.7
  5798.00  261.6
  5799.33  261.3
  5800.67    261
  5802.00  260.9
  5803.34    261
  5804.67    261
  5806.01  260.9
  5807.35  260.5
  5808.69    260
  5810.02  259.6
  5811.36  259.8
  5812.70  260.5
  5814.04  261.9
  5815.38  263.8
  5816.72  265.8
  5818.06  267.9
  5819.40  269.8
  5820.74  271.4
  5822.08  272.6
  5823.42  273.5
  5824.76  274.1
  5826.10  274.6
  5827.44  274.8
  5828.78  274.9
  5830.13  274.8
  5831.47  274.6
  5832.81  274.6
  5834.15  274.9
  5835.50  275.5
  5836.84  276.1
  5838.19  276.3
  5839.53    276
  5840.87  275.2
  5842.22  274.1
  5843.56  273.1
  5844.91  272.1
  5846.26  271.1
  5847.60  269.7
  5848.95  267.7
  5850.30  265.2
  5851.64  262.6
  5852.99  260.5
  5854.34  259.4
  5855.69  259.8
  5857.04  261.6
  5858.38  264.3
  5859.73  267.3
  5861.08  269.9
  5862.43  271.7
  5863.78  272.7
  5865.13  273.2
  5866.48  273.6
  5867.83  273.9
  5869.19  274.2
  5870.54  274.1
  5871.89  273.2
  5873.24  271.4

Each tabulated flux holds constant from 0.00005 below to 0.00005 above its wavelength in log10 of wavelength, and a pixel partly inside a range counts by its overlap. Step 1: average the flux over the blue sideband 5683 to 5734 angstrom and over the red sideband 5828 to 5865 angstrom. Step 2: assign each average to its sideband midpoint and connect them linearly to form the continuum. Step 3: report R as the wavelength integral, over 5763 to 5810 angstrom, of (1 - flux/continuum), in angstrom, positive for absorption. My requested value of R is 0.8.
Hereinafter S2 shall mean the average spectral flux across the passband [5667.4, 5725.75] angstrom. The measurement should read 260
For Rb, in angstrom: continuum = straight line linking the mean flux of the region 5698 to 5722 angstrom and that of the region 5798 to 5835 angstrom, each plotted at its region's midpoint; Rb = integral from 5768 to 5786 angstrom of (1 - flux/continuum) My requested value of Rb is 0.2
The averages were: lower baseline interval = 262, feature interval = 262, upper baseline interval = 267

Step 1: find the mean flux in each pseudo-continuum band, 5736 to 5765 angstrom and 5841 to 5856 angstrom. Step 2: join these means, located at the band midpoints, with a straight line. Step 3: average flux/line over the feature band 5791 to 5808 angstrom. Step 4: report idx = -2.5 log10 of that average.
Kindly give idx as 0.02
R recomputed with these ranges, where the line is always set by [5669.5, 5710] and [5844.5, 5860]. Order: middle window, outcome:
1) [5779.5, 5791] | 0.16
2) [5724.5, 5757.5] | -0.58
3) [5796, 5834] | -0.45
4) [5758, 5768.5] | -0.05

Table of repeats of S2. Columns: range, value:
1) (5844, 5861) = 265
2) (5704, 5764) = 265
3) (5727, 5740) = 261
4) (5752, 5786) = 263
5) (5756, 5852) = 266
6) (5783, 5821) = 262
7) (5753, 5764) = 263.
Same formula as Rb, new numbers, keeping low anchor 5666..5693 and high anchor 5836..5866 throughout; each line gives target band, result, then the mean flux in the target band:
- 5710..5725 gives -0.3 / 266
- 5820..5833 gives -0.3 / 274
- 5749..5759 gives -0.1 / 265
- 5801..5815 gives 0.3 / 261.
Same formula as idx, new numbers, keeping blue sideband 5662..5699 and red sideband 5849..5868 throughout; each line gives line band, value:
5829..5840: -0.039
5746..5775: -0.012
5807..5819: 0.009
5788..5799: 0.011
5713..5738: -0.012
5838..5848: -0.031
